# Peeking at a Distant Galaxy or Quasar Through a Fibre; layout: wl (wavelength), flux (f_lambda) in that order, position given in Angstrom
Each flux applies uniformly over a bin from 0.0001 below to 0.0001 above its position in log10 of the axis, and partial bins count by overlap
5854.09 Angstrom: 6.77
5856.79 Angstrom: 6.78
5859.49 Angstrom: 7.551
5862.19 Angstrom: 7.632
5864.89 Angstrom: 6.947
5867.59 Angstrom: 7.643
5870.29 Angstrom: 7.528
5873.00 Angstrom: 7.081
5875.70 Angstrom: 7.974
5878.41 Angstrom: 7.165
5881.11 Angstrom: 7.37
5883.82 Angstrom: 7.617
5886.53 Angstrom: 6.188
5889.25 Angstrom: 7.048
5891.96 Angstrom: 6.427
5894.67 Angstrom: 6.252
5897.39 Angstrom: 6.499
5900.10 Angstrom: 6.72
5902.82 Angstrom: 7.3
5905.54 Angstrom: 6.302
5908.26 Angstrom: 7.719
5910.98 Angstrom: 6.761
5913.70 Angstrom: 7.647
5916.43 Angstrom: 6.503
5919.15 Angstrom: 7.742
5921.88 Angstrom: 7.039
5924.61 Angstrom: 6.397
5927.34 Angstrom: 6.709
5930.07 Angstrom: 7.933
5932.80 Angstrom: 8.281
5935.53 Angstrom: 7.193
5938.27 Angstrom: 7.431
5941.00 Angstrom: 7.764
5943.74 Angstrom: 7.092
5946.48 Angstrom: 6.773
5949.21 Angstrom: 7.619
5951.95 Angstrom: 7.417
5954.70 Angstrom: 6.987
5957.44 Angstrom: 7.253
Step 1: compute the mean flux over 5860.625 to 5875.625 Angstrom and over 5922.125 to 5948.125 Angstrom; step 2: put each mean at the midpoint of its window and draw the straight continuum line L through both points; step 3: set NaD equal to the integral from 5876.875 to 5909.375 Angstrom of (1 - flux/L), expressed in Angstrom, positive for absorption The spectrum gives 2.1 Angstrom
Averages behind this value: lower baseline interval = 7.42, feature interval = 6.88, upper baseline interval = 7.28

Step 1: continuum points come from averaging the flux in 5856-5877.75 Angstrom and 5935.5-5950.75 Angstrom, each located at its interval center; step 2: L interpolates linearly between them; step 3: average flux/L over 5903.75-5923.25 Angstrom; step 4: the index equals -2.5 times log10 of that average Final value 0.04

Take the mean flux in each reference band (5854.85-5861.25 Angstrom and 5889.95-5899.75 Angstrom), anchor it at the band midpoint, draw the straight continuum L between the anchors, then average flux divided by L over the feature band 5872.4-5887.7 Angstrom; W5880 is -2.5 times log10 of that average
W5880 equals -0.08 mag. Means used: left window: 7.15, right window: 6.48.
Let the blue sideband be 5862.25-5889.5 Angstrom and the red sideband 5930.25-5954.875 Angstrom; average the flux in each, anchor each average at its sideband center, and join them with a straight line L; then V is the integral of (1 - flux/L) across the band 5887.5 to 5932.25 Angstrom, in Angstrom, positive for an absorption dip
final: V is 2.5 Angstrom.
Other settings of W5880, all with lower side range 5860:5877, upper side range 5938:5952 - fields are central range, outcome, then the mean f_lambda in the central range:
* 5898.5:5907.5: 0.09 mag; 6.83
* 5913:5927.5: 0.06 mag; 7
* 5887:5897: 0.14 mag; 6.53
